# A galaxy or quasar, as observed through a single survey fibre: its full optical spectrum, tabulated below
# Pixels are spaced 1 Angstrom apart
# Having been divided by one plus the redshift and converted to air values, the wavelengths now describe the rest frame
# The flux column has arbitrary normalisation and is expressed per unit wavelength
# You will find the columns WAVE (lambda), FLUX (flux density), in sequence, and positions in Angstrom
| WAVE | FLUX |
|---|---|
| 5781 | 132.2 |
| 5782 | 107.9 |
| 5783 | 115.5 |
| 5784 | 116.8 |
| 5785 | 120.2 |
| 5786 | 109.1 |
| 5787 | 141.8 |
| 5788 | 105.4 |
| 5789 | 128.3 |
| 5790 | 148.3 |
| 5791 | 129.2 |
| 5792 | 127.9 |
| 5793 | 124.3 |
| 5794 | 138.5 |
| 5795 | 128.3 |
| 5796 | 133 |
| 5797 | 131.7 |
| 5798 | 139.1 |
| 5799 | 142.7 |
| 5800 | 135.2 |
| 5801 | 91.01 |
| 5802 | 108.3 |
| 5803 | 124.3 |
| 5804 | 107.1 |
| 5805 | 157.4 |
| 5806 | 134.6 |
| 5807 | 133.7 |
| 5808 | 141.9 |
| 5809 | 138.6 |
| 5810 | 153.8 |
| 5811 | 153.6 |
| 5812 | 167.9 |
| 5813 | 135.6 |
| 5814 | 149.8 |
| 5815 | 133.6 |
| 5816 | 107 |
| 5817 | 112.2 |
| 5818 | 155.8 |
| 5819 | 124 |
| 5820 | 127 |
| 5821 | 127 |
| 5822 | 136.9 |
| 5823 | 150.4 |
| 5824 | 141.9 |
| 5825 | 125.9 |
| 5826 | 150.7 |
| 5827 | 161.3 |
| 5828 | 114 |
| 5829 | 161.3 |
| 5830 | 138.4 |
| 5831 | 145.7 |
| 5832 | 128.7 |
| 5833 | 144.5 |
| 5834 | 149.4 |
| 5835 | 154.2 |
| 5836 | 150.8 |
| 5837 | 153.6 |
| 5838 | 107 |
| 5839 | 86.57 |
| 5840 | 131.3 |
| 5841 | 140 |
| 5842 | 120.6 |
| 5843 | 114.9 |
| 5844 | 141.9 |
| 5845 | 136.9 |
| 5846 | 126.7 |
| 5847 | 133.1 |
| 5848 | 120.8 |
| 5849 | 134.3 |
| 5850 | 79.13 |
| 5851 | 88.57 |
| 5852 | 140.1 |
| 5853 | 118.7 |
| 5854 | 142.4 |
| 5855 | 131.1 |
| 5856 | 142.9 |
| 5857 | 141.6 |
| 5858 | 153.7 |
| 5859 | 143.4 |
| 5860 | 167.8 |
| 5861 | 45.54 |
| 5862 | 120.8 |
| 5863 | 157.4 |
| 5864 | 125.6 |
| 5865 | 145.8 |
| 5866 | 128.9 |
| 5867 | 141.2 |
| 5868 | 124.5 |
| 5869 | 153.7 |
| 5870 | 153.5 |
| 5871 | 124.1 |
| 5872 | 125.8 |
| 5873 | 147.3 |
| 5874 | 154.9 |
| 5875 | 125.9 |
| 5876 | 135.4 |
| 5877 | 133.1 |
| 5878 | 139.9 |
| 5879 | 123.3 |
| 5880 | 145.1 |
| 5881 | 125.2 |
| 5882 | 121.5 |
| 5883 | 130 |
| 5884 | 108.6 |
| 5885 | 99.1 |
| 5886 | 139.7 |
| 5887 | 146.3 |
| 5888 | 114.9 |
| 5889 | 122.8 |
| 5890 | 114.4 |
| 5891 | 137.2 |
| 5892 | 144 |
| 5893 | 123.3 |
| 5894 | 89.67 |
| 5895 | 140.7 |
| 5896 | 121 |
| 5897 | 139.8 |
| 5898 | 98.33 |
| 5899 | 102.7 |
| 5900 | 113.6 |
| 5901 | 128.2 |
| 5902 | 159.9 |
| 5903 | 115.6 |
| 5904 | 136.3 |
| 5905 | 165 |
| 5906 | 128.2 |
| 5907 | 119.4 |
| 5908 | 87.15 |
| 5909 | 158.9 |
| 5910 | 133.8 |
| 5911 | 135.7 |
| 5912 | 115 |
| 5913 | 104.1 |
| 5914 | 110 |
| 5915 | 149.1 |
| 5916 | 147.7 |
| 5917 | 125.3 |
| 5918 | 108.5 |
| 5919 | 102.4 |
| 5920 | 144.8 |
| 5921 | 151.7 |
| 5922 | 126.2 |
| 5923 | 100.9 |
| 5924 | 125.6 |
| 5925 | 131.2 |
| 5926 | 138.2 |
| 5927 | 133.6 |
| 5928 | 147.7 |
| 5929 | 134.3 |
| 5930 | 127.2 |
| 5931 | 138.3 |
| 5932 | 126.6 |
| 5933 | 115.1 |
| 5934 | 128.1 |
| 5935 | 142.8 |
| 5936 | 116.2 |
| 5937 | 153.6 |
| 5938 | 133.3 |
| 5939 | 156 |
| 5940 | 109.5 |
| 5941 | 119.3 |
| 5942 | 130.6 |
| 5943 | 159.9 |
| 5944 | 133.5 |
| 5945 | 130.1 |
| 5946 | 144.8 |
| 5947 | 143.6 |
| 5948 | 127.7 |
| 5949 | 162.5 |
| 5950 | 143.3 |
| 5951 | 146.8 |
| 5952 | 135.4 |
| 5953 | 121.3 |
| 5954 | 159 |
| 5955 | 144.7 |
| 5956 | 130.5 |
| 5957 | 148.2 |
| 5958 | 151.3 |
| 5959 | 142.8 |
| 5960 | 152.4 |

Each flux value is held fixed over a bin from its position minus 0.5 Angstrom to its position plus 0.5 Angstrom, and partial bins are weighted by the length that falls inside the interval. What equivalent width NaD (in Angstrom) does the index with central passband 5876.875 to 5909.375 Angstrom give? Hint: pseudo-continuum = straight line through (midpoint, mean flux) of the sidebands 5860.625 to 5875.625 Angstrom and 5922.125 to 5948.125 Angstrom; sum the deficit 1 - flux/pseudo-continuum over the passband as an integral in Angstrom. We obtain 1.5 Angstrom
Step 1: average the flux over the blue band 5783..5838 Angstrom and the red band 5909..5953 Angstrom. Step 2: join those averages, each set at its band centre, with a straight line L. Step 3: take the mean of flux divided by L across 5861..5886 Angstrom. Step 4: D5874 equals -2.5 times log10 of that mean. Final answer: 0.02 mag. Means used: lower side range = 135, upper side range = 133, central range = 131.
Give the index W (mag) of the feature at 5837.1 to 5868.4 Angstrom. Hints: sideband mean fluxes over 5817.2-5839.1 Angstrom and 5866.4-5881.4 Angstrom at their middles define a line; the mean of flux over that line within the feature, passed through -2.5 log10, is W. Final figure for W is 0.09 mag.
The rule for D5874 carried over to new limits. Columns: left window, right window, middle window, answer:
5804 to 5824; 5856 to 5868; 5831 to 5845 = 0.02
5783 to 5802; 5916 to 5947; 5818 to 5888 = -0.03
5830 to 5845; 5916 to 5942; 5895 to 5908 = 0.04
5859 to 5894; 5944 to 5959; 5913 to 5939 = 0.06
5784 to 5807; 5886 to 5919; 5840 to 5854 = 0.03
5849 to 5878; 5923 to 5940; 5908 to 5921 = 0.04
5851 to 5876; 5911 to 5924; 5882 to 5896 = 0.05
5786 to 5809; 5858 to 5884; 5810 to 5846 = -0.05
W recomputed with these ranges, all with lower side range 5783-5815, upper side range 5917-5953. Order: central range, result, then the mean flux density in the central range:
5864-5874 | -0.05 mag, 139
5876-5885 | 0.05 mag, 127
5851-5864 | 0.01 mag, 132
